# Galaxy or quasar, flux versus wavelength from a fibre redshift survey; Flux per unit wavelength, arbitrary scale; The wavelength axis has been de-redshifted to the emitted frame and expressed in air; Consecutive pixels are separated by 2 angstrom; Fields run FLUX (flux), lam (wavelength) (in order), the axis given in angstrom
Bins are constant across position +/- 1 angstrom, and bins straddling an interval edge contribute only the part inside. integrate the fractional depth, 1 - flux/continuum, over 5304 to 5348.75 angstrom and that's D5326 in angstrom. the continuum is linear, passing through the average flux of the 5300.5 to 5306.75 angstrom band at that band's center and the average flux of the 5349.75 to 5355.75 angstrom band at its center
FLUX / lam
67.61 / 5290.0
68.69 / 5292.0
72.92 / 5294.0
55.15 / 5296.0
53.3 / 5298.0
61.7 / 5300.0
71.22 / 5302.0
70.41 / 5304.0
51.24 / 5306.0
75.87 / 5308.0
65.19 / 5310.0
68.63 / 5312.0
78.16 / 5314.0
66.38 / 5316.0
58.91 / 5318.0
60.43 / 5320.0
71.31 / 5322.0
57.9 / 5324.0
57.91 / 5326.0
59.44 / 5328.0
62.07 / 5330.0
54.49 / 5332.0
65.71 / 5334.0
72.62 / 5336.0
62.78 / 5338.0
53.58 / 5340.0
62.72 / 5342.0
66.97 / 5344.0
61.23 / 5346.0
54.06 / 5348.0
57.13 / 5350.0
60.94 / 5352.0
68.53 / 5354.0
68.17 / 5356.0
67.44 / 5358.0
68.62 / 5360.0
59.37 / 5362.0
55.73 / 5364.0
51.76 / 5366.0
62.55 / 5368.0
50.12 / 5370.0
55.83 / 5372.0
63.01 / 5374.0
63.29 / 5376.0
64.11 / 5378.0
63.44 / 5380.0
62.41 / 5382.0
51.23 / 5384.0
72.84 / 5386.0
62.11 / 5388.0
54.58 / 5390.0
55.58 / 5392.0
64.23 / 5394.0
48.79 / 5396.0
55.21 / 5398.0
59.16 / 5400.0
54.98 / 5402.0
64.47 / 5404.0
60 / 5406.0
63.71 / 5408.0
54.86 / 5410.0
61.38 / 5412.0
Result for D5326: 0.59 angstrom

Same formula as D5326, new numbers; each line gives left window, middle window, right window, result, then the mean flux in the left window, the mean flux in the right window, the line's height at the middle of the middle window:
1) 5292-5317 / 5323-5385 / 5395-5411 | 1.0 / 66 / 57.6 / 61.8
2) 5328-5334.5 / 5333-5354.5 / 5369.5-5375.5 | -1.1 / 60.2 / 57.4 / 59.3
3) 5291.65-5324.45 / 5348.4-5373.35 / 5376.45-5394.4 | 0.8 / 65.2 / 61.1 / 62.4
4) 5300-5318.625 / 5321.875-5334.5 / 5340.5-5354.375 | 0.7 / 67.2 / 61.1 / 64.2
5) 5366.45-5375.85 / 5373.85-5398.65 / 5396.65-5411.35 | -0.7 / 58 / 58.7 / 58.3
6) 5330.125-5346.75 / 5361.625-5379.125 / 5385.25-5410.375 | 0.7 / 62.5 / 59.2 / 60.8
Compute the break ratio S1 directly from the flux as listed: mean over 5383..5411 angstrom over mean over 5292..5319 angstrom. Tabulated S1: 0.9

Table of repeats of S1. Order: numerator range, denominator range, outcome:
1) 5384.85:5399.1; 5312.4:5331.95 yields 0.93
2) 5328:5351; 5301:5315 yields 0.89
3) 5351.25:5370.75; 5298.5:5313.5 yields 0.93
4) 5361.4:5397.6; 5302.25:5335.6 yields 0.92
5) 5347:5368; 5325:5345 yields 0.99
